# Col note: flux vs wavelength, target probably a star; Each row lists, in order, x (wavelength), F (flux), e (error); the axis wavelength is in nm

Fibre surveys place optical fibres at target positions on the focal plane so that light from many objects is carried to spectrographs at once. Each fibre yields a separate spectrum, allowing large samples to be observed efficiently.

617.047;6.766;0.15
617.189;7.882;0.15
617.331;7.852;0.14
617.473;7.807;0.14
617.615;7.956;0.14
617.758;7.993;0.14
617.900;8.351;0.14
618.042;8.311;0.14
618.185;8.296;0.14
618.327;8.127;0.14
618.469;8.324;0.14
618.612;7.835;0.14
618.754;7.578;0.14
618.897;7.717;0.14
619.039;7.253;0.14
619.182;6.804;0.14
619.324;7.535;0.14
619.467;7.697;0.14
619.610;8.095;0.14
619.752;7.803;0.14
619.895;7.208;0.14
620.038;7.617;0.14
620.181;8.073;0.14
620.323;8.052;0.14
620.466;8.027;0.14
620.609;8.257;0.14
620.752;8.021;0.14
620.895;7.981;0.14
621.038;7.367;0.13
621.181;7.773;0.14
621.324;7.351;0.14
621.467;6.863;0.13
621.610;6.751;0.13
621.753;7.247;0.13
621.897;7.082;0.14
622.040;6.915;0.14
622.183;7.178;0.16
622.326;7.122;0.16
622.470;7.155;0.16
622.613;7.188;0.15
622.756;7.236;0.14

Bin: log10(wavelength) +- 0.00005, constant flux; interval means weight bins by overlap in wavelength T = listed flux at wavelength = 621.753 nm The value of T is 7.247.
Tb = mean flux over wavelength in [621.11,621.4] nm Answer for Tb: 7.55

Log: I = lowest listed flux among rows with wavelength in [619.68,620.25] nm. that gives 7.208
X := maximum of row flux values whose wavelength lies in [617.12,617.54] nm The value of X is 7.882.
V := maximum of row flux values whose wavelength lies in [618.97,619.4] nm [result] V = 7.535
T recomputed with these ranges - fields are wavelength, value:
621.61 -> 6.751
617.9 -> 8.351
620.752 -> 8.021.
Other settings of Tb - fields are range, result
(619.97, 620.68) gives 8.01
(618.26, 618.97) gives 7.92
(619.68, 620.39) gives 7.76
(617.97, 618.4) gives 8.25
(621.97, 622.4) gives 7.07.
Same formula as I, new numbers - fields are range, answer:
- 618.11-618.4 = 8.127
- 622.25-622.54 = 7.122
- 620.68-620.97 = 7.981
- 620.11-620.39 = 8.052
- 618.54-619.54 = 6.804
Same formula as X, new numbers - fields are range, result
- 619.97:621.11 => 8.257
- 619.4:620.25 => 8.095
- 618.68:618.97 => 7.717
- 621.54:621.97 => 7.247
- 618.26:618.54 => 8.324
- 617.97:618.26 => 8.311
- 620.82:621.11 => 7.981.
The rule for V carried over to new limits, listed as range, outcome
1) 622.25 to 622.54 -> 7.155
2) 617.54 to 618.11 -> 8.351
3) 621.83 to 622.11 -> 7.082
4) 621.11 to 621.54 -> 7.773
